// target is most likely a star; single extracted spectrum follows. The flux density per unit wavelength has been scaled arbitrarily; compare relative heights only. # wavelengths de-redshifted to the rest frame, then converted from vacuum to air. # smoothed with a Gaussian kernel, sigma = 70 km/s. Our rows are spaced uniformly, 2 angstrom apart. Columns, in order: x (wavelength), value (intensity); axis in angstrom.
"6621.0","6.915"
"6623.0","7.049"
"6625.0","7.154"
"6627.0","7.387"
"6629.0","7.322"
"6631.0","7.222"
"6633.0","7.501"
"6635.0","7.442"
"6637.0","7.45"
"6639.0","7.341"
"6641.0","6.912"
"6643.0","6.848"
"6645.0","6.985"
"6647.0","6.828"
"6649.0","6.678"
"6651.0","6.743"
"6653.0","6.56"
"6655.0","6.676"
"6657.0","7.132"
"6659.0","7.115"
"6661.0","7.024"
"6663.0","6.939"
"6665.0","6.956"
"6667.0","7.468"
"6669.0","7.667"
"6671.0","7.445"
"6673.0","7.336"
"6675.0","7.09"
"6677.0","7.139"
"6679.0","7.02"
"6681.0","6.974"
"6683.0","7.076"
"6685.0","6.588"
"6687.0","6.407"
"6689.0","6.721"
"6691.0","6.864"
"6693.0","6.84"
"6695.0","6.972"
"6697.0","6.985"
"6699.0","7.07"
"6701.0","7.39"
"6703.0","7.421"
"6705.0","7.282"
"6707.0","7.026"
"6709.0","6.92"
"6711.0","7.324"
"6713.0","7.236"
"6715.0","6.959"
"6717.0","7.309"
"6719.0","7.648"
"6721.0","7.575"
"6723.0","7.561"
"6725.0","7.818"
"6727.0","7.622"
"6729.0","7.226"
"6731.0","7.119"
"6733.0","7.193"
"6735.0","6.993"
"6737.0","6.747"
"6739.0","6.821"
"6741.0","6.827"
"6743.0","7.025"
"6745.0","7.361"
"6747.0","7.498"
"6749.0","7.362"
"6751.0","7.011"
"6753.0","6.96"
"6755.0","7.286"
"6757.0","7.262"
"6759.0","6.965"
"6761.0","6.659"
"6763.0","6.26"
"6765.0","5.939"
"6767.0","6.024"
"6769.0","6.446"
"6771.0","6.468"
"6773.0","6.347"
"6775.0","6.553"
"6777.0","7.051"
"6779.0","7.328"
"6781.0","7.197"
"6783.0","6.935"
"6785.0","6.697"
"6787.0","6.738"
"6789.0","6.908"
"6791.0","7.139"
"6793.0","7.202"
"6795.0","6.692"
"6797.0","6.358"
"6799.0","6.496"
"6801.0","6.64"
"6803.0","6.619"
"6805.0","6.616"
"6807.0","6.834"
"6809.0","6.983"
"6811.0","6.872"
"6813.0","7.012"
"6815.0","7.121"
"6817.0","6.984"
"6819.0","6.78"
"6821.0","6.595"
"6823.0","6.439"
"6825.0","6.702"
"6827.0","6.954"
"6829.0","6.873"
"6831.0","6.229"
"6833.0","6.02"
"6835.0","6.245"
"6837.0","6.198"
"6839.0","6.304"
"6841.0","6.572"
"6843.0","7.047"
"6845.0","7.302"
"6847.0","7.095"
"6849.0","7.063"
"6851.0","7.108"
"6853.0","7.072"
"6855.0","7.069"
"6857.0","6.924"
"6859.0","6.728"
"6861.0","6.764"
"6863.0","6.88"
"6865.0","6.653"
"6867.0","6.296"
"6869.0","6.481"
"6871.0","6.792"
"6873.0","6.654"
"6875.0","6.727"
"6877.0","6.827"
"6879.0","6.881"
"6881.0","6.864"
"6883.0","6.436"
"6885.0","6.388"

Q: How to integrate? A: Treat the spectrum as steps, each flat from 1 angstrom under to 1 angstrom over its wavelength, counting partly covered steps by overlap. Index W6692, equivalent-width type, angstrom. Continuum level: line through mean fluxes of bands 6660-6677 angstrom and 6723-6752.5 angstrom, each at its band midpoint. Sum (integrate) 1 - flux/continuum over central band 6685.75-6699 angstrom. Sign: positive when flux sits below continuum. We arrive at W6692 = 0.7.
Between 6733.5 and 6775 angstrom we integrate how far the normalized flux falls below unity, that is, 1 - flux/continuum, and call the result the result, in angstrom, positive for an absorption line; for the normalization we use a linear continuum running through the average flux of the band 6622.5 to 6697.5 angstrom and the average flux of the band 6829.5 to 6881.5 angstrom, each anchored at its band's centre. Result 0.5 angstrom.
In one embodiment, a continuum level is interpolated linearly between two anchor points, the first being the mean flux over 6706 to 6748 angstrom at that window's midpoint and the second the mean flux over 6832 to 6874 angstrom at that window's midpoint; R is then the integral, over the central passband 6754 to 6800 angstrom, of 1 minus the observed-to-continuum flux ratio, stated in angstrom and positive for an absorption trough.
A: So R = 1.9 angstrom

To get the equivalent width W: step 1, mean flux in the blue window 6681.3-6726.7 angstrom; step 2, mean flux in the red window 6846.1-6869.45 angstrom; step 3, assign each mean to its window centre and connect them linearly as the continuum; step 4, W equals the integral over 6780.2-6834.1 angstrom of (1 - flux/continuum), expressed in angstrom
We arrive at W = 1.4 angstrom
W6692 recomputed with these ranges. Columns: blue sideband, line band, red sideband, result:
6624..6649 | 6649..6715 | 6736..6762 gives 0.9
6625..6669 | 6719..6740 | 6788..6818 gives -1.0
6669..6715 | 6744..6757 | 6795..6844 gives -0.7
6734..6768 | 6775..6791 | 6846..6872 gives -0.2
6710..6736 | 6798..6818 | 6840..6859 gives 0.9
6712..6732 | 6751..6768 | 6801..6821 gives 1.1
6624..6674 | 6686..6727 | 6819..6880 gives -1.0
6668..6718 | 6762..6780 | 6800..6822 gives 1.1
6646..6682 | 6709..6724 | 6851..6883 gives -0.8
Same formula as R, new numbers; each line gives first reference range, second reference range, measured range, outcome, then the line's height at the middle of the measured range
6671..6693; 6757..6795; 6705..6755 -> -2.8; 6.83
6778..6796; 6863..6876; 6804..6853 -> 0.3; 6.8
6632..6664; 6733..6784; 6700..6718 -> -0.7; 6.93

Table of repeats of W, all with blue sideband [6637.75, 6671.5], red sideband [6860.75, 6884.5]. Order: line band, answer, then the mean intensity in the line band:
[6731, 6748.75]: -0.5 angstrom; 7.07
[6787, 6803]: 0.1 angstrom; 6.76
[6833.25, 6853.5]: -0.1 angstrom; 6.76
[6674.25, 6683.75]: -0.1 angstrom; 7.06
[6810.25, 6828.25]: -0.2 angstrom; 6.83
